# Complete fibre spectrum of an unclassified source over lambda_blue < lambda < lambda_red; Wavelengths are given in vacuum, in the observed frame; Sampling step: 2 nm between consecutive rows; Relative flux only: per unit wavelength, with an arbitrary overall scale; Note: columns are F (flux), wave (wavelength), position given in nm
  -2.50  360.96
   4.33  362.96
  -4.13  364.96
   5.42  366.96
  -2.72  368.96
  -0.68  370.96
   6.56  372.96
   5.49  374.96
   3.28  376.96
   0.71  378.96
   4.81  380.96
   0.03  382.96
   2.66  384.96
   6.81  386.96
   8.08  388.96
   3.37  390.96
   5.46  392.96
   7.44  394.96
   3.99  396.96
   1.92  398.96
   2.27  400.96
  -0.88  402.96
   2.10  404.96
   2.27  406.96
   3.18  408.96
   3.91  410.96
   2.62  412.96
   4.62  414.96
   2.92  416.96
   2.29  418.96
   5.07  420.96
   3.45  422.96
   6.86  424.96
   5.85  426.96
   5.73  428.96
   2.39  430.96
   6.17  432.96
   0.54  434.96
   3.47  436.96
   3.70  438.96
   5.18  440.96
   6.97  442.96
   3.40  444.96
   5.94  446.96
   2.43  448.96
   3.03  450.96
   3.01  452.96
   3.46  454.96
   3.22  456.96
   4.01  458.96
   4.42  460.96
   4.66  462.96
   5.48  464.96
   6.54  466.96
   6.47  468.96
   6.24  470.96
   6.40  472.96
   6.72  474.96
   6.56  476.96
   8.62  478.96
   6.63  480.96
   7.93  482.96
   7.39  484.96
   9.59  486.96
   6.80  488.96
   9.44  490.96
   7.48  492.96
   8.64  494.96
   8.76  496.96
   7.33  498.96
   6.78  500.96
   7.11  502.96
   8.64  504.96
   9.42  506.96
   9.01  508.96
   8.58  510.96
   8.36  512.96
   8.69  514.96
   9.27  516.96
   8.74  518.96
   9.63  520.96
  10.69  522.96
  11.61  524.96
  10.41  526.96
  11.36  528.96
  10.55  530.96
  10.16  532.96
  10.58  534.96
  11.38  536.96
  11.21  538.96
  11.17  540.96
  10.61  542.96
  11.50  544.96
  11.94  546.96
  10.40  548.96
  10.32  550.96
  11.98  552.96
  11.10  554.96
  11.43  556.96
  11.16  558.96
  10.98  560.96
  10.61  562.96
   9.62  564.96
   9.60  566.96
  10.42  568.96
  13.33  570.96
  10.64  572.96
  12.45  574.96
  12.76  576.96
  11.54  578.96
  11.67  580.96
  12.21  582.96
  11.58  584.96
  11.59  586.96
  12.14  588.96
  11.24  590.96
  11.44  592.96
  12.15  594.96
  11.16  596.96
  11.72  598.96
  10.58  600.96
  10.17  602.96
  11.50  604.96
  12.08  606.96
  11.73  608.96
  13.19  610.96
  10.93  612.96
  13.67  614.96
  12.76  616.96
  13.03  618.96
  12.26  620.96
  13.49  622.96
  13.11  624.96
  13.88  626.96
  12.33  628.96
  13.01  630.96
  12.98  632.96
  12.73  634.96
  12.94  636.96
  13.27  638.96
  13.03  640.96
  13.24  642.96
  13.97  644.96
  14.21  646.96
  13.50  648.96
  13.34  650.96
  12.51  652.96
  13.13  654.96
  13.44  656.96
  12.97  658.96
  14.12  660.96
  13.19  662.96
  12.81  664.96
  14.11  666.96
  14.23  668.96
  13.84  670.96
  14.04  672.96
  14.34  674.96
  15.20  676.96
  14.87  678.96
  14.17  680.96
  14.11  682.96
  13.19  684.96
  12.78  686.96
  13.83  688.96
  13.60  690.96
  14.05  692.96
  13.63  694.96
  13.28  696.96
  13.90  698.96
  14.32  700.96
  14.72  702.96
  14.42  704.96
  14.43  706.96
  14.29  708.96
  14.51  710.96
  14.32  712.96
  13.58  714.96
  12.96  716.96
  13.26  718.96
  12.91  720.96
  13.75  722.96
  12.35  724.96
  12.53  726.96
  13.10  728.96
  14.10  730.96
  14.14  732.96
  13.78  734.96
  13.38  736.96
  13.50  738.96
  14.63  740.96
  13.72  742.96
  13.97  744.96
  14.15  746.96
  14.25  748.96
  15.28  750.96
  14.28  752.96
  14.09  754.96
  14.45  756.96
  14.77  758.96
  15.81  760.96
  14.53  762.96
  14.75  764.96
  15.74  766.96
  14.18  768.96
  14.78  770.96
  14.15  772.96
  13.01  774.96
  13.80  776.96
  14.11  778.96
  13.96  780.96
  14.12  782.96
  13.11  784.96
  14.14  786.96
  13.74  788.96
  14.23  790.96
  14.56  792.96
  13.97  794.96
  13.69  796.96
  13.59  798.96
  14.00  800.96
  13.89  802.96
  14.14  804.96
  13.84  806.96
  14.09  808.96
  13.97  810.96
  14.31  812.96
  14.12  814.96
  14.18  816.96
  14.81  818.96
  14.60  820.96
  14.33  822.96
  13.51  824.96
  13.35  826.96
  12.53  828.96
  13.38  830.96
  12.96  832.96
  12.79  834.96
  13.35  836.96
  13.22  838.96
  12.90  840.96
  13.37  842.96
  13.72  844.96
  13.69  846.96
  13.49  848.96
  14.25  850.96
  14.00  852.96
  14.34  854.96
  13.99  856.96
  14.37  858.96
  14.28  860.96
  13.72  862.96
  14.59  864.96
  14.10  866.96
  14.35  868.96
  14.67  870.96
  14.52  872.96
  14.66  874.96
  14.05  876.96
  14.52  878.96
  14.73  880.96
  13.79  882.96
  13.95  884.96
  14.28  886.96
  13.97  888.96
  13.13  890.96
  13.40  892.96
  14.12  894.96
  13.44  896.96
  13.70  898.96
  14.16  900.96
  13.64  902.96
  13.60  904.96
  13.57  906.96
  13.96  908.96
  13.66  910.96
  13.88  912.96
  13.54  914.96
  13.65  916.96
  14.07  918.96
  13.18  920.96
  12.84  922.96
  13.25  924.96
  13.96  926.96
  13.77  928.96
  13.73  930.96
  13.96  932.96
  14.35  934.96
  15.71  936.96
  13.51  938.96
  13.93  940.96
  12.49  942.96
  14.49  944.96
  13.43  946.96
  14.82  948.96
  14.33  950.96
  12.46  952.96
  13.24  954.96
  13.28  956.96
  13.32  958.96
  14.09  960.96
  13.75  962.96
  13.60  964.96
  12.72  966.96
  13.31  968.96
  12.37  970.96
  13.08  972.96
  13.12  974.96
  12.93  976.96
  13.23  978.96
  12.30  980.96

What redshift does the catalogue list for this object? 0.164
